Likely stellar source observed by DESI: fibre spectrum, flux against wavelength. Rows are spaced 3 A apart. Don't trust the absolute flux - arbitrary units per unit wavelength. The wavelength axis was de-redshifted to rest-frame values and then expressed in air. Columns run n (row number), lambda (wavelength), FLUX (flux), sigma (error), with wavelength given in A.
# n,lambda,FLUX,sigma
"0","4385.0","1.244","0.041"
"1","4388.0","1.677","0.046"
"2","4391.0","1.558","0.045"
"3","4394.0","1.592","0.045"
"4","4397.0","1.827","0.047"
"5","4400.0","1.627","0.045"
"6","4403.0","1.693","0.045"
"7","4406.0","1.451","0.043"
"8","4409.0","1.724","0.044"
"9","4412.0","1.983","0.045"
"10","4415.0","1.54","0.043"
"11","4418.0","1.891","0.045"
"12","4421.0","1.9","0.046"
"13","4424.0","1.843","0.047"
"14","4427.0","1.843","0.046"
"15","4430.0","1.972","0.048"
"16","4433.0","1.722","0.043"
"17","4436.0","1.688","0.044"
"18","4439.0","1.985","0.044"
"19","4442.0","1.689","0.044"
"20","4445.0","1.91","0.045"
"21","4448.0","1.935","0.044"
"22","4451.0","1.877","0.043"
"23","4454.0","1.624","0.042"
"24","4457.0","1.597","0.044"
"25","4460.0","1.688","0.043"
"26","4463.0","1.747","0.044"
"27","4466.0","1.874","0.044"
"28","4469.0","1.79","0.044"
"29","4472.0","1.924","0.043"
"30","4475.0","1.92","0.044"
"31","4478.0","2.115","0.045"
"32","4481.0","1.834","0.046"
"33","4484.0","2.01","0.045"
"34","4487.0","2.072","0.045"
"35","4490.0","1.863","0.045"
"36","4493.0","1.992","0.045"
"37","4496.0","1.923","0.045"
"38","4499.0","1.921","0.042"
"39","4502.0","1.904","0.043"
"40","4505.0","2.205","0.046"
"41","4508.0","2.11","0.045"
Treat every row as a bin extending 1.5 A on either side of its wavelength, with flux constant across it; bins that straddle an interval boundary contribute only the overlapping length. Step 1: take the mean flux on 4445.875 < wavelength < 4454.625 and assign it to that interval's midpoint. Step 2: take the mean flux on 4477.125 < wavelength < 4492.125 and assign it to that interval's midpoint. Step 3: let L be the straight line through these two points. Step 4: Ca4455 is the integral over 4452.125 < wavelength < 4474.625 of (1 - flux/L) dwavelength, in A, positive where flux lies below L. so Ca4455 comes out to 1.6 A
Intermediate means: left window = 1.84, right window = 1.97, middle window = 1.76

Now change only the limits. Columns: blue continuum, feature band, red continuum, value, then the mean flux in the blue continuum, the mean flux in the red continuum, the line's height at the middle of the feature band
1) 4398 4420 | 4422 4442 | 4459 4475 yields -0.9 A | 1.71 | 1.82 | 1.75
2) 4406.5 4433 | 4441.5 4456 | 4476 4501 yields 0.5 A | 1.82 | 1.96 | 1.88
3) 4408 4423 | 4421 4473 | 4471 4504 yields 1.8 A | 1.81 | 1.96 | 1.88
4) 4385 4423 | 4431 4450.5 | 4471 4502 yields -0.2 A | 1.69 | 1.96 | 1.81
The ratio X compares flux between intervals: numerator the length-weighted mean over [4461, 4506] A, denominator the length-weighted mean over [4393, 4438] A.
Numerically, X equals 1.1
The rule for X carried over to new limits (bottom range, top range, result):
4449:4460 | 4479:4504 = 1.14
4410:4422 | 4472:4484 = 1.08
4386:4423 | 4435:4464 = 1.04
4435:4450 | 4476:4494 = 1.07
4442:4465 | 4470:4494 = 1.11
